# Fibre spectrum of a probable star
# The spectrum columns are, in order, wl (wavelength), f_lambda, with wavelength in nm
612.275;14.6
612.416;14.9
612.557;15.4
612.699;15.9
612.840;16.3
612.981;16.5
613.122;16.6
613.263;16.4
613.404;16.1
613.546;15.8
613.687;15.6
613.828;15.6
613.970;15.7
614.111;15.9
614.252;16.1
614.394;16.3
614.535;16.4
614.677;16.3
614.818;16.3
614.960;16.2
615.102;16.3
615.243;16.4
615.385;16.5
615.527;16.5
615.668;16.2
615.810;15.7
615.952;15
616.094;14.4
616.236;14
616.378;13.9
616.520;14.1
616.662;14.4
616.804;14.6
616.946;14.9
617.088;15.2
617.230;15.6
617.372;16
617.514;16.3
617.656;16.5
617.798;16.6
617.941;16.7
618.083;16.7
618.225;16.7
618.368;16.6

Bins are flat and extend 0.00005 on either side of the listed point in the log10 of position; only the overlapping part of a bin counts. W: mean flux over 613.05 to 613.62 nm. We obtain 16.2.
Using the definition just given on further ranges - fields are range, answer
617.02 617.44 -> 15.6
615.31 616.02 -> 16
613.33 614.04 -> 15.8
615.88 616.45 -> 14.3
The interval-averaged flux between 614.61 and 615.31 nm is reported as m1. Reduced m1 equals 16.3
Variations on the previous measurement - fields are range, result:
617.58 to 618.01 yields 16.6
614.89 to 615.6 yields 16.4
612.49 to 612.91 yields 15.8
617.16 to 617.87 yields 16.2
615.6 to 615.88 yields 15.9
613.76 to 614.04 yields 15.6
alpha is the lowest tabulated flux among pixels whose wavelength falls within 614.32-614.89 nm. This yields 16.3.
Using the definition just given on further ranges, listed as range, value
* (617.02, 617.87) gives 15.2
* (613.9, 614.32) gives 15.7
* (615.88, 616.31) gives 14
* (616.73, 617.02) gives 14.6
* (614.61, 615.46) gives 16.2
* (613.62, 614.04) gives 15.6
